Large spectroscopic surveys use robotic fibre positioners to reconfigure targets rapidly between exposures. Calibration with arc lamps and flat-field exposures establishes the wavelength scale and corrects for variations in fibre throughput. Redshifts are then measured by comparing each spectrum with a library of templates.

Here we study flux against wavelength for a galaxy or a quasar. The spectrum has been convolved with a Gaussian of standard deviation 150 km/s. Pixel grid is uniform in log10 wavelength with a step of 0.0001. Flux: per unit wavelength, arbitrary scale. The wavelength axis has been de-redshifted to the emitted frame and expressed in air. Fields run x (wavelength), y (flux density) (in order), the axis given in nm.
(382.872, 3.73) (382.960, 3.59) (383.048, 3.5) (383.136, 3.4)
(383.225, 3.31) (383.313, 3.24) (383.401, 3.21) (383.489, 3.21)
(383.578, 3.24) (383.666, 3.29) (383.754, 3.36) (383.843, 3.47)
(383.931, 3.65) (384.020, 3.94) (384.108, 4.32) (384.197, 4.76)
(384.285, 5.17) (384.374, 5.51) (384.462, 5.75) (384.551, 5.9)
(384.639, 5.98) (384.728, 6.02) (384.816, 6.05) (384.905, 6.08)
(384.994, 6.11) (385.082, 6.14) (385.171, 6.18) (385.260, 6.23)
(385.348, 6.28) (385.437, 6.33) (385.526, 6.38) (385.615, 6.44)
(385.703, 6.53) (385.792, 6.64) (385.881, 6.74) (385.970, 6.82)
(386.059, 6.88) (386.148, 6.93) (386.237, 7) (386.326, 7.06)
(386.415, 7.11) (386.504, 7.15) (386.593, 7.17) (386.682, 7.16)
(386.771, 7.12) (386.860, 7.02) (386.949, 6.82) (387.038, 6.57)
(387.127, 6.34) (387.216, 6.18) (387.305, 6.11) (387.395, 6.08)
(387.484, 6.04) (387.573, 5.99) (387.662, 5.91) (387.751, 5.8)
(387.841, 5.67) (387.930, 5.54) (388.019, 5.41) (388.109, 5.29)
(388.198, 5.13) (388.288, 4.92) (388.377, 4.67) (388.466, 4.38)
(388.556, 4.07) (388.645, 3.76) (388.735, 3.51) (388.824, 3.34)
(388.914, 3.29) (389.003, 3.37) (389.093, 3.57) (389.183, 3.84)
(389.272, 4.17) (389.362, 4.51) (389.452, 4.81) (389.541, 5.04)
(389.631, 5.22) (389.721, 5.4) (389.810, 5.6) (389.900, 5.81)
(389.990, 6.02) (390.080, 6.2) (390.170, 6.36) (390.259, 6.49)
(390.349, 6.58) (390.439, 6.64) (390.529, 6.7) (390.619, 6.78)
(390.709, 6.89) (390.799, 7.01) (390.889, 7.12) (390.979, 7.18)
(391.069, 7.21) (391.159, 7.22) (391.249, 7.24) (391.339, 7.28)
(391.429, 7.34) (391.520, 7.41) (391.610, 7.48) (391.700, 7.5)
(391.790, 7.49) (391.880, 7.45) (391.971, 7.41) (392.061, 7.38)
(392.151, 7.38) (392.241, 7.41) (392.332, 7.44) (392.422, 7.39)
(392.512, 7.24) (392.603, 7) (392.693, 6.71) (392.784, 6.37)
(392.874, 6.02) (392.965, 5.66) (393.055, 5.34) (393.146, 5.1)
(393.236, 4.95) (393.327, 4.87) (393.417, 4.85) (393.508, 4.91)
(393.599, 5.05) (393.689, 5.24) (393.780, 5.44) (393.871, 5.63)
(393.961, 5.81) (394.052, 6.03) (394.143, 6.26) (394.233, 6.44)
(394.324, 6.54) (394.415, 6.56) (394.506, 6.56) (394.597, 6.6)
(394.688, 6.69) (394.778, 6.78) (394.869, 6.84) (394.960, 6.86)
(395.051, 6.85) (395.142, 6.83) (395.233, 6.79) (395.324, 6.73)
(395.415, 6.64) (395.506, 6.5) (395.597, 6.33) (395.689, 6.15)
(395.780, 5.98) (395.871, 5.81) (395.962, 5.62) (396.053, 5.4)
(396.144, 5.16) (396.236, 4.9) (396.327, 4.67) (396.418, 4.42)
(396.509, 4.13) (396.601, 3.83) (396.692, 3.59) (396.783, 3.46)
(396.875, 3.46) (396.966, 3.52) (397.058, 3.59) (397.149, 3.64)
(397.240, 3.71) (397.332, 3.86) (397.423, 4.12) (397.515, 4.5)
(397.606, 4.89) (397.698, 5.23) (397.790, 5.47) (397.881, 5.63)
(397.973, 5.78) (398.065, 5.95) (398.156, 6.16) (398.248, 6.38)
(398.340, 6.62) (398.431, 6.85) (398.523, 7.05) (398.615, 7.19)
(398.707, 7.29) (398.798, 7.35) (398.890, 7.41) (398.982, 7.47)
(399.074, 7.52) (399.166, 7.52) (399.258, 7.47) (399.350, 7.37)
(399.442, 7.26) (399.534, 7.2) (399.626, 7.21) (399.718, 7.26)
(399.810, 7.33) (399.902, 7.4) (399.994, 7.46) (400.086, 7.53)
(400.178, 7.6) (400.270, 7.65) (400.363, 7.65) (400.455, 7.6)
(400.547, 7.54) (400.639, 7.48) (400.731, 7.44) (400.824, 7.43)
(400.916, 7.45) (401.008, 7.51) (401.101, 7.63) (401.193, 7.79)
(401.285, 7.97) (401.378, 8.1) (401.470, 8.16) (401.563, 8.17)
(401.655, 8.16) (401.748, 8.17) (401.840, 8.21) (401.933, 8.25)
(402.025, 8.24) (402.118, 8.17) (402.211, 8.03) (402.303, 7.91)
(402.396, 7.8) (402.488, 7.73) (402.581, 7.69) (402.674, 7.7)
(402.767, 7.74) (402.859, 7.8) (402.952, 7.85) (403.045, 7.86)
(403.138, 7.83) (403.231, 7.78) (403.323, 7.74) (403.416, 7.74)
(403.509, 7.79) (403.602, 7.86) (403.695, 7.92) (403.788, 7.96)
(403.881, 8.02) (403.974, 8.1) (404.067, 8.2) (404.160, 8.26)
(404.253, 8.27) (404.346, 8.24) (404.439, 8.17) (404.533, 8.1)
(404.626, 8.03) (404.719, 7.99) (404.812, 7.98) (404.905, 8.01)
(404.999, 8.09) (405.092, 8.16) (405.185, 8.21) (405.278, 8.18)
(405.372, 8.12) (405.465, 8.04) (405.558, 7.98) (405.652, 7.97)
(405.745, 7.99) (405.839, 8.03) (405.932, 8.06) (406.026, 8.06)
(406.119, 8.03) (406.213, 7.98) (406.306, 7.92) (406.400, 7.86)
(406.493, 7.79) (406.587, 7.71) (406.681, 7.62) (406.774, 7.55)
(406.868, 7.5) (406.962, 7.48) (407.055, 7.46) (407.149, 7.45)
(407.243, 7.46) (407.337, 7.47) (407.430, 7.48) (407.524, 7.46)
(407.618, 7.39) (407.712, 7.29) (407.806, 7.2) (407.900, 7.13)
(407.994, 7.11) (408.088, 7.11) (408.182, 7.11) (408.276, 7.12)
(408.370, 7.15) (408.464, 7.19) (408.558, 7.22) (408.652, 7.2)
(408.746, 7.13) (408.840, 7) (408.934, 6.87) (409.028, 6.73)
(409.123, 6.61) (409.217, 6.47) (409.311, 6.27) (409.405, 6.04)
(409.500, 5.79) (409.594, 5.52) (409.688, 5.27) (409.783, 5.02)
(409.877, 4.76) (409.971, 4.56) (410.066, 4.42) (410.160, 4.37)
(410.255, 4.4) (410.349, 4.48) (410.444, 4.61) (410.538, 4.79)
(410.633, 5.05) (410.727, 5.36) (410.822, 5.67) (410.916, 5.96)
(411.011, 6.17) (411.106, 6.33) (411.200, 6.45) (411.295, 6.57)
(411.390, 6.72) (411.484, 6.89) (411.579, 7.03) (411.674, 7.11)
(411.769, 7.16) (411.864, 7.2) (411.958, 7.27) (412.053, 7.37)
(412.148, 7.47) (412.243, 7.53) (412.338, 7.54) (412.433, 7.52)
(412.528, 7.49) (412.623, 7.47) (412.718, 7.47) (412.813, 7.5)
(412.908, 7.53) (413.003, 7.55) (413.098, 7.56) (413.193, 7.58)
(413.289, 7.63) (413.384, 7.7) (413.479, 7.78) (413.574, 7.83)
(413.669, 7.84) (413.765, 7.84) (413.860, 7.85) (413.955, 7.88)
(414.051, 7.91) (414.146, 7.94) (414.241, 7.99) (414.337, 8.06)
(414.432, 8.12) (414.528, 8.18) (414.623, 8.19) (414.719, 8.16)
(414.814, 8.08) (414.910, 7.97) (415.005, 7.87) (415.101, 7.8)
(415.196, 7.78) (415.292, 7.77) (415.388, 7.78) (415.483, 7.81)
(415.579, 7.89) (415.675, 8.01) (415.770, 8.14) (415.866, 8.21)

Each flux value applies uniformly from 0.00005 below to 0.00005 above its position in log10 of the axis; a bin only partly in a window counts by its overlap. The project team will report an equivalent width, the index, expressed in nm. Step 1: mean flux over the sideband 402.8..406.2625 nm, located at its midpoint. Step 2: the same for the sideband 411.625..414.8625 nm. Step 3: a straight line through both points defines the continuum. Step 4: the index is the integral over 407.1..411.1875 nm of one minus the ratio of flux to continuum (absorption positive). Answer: 0.83 nm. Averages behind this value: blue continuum 8.01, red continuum 7.68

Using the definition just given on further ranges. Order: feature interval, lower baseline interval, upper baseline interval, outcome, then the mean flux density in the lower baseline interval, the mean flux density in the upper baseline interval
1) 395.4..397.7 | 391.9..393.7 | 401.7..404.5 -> 0.719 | 6.22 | 7.97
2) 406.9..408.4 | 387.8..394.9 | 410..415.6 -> -0.107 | 5.95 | 7.1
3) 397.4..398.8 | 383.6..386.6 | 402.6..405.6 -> 0.248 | 5.83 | 7.99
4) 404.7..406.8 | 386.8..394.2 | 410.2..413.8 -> -0.453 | 5.93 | 6.82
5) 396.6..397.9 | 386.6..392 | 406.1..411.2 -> 0.427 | 5.91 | 6.54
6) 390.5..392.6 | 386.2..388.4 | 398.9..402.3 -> -0.179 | 6.22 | 7.68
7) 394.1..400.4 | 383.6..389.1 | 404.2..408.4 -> 0.647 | 5.62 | 7.75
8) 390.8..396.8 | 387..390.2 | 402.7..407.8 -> -0.322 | 5.1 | 7.86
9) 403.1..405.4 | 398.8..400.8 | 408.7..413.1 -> -0.340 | 7.44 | 6.33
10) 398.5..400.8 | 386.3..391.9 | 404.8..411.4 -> -0.344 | 5.95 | 6.84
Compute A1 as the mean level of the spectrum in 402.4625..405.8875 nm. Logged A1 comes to 7.98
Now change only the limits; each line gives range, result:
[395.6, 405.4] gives 6.95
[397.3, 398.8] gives 5.88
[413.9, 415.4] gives 7.97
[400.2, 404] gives 7.84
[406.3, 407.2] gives 7.62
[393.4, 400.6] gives 6.07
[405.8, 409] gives 7.45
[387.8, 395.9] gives 6.02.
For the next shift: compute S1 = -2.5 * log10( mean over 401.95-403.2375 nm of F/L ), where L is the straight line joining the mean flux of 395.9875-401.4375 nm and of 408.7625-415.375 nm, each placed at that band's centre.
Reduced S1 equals -0.22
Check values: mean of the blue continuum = 6.25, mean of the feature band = 7.88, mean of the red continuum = 6.86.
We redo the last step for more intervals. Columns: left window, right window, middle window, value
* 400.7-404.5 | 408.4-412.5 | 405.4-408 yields -0.094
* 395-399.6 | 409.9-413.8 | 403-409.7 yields -0.197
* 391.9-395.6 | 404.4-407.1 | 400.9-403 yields -0.071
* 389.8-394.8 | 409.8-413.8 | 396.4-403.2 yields -0.037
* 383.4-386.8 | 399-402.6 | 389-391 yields 0.113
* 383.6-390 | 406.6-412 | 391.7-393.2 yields -0.181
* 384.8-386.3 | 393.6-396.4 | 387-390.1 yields 0.248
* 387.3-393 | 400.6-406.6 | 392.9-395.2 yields 0.107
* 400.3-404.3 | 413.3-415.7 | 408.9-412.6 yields 0.276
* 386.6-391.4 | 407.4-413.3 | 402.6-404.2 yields -0.245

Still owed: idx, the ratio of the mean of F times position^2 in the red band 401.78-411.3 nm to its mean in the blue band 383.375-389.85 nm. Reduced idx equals 1.5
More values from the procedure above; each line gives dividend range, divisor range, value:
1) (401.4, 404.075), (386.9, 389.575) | 1.71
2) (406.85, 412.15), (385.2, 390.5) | 1.25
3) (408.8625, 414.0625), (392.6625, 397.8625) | 1.31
